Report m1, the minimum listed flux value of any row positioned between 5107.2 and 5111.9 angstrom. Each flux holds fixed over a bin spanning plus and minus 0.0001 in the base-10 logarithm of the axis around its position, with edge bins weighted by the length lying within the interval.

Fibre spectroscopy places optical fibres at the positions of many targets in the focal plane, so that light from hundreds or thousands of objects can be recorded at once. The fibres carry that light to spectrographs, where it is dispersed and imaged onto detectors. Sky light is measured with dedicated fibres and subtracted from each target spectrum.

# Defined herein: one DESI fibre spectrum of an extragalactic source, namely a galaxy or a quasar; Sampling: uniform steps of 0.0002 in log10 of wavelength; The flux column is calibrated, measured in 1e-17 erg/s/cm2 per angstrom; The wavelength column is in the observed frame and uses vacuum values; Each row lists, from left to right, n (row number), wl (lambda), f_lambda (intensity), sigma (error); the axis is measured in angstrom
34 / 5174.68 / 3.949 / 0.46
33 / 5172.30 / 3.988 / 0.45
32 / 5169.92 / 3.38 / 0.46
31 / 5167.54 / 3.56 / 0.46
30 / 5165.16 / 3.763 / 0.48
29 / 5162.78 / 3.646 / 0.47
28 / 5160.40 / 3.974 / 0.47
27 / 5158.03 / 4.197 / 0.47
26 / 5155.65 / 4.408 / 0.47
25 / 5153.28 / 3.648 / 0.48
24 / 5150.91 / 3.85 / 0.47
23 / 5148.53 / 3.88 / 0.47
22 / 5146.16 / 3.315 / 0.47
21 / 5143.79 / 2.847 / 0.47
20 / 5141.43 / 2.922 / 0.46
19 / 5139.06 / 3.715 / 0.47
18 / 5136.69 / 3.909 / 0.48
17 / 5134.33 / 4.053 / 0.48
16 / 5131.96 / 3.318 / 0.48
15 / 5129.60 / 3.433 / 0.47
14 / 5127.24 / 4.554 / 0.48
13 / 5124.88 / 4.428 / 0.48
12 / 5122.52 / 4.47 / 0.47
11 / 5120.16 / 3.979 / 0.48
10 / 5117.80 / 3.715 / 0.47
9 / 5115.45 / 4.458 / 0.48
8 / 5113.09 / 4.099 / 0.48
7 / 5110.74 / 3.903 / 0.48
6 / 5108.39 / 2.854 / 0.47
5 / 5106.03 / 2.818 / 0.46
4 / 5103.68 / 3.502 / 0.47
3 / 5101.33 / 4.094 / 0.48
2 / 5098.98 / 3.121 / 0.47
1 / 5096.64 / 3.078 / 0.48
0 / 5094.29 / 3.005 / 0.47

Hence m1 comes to 2.854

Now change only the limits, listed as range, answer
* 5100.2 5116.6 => 2.818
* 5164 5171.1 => 3.38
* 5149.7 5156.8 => 3.648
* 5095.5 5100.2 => 3.078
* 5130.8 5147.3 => 2.847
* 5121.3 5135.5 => 3.318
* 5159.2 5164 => 3.646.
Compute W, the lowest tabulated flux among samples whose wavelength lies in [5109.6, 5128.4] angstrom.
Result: 3.715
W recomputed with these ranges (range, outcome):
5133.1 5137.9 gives 3.909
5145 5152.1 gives 3.315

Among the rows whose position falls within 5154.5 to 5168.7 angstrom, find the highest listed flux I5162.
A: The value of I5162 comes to 4.408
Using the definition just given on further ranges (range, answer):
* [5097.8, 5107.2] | 4.094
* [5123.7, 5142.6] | 4.554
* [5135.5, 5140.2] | 3.909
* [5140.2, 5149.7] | 3.88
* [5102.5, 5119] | 4.458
